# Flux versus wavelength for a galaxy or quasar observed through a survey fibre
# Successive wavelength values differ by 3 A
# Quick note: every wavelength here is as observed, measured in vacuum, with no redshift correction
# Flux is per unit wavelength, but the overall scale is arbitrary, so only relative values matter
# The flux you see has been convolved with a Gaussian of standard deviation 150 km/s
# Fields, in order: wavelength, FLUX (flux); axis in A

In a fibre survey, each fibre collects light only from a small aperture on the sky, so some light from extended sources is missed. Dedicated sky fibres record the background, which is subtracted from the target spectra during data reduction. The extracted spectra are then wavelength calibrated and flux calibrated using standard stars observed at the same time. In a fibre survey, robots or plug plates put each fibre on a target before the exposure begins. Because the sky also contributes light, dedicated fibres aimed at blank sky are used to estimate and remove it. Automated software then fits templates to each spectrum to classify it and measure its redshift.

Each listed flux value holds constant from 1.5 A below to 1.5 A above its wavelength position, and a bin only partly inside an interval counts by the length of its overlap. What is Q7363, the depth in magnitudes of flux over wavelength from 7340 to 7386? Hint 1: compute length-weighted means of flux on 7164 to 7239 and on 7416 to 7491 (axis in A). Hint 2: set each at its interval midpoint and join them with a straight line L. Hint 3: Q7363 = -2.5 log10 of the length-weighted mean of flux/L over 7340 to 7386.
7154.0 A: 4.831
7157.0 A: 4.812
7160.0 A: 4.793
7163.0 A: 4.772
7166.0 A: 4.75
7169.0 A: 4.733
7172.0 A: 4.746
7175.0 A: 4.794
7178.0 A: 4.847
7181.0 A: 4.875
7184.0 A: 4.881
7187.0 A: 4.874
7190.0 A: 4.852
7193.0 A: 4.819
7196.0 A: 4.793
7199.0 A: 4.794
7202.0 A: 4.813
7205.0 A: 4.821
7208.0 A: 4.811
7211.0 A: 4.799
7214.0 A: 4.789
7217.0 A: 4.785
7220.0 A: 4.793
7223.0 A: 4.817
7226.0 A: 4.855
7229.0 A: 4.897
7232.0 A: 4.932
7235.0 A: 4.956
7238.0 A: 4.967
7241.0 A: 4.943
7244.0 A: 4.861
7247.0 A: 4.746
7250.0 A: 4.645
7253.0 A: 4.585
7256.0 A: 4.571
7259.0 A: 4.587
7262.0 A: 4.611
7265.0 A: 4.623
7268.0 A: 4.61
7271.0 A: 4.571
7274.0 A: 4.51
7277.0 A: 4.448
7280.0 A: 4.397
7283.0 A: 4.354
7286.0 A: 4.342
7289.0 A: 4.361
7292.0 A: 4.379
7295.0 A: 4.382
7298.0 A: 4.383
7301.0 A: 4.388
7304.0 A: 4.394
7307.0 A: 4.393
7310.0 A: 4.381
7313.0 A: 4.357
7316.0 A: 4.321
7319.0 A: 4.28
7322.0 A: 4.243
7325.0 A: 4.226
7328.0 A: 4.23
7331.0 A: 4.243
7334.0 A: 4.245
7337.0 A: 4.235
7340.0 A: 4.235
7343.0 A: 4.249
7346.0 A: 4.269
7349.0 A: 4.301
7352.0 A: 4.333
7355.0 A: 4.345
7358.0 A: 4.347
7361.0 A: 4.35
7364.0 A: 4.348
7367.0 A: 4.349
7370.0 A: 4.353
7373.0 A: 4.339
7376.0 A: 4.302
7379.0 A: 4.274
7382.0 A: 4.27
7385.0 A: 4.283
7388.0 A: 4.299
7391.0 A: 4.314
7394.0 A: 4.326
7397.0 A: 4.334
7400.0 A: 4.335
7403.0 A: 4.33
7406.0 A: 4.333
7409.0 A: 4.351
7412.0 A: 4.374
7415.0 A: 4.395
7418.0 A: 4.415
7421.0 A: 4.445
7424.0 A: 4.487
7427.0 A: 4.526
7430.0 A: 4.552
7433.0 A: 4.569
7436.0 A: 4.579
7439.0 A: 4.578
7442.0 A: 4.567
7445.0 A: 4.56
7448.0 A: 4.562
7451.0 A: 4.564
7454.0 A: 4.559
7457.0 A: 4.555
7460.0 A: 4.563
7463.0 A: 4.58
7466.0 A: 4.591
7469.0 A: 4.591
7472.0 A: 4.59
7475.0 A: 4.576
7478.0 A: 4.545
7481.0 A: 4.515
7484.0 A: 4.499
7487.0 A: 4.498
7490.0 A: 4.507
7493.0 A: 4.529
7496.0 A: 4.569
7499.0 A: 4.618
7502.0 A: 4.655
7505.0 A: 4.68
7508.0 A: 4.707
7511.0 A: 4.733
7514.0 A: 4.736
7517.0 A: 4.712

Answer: 0.08 mag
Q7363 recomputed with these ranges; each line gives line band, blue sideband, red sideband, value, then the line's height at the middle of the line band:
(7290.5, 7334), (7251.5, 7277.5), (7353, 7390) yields 0.03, 4.46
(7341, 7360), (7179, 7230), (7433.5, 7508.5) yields 0.09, 4.69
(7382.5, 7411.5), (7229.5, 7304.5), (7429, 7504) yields 0.06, 4.57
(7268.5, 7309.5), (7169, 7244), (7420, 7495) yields 0.08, 4.75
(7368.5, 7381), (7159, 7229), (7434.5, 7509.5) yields 0.08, 4.66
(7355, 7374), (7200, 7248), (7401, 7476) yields 0.07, 4.63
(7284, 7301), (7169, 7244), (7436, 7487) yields 0.09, 4.75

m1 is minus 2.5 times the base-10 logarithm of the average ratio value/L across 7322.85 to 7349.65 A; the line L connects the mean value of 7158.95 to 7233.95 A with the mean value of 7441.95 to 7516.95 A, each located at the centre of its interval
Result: 0.11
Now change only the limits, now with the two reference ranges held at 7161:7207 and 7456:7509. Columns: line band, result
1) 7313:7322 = 0.098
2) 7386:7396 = 0.081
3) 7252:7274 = 0.037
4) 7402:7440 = 0.040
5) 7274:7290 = 0.081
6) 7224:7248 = -0.028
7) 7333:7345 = 0.109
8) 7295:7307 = 0.079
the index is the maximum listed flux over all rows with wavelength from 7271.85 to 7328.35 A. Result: 4.51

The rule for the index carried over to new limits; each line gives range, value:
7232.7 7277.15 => 4.967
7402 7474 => 4.591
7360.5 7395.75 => 4.353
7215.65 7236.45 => 4.956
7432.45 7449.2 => 4.579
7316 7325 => 4.321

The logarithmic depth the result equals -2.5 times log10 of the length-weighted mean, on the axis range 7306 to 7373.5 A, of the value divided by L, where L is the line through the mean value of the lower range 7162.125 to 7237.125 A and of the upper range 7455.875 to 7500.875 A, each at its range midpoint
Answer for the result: 0.09 mag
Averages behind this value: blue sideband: 4.83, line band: 4.3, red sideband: 4.56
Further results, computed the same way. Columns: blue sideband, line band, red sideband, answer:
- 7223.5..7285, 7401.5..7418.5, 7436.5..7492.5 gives 0.05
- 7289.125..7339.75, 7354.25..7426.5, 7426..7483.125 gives 0.03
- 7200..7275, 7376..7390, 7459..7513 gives 0.09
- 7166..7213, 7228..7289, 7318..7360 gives -0.02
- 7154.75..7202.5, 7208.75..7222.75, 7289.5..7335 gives -0.03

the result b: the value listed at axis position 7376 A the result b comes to 4.302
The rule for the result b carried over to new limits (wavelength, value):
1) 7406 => 4.333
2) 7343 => 4.249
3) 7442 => 4.567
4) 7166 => 4.75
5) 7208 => 4.811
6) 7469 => 4.591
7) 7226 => 4.855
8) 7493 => 4.529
